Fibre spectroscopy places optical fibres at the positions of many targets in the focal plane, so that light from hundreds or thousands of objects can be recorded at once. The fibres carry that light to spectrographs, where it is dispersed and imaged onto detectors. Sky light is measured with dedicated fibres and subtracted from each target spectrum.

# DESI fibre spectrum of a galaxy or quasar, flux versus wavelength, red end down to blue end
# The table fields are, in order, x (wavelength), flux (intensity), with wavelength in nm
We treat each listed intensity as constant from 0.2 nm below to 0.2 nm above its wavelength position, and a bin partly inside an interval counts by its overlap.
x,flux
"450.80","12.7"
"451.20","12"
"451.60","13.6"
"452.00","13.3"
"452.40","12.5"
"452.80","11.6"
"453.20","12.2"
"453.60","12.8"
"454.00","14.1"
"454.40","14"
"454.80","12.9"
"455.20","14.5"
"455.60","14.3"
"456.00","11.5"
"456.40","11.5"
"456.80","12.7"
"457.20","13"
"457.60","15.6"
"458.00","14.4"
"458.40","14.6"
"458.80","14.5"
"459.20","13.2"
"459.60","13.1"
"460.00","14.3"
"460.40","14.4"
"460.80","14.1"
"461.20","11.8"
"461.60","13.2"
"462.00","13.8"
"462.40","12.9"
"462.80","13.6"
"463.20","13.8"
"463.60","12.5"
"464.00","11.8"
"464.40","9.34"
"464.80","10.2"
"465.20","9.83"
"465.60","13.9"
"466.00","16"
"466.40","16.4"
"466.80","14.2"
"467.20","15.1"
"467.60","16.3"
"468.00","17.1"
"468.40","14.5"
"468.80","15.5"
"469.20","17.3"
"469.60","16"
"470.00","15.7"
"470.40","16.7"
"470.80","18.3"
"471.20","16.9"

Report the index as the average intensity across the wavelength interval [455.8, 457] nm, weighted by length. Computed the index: 11.9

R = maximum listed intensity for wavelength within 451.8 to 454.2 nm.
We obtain 14.1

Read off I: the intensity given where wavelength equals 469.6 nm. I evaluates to 16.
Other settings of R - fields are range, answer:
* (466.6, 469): 17.1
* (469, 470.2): 17.3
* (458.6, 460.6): 14.5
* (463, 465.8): 13.9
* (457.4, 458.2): 15.6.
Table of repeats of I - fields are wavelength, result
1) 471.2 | 16.9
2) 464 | 11.8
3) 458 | 14.4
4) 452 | 13.3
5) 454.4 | 14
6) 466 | 16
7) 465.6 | 13.9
